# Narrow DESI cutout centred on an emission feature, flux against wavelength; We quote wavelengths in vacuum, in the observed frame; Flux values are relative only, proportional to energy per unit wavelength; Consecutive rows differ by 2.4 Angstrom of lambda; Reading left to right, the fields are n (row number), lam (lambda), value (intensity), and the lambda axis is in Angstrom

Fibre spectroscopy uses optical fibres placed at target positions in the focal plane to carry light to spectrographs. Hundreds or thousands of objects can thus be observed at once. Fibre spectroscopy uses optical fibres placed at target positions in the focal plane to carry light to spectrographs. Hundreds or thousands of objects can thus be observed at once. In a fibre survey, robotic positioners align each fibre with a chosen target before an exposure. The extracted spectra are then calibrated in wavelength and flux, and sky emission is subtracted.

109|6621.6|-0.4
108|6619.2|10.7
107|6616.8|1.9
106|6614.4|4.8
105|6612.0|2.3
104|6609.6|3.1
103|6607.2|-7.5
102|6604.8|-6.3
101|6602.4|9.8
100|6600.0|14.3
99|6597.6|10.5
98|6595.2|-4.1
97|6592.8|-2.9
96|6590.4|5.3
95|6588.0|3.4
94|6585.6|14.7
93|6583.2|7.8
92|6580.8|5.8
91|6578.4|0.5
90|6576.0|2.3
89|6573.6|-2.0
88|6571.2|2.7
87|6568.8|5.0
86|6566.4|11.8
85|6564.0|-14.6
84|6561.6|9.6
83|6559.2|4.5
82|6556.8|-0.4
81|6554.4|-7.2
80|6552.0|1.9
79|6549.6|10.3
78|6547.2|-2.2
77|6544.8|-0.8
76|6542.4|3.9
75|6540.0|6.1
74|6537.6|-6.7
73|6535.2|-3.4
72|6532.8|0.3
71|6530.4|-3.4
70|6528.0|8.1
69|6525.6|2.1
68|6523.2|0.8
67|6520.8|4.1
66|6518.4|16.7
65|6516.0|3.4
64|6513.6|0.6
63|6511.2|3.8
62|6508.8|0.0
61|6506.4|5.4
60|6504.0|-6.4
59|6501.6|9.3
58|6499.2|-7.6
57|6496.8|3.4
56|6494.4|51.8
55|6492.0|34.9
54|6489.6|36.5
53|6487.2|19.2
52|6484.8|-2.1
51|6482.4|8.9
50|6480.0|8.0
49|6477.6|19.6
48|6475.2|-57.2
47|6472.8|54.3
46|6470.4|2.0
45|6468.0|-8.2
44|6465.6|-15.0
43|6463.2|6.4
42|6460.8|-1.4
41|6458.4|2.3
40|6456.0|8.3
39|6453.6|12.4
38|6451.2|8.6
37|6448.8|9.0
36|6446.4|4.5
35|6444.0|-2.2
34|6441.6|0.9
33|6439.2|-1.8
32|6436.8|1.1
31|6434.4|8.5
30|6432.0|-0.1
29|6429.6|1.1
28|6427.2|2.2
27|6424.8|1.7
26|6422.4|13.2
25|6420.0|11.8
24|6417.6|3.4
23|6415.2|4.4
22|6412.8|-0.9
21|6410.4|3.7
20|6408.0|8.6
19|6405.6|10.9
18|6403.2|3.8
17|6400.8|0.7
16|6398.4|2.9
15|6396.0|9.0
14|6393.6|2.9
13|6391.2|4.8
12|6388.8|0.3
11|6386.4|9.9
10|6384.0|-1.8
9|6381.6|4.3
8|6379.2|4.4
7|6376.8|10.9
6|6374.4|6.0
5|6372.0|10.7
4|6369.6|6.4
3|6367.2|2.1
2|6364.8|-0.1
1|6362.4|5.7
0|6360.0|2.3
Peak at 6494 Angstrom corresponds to [O II]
